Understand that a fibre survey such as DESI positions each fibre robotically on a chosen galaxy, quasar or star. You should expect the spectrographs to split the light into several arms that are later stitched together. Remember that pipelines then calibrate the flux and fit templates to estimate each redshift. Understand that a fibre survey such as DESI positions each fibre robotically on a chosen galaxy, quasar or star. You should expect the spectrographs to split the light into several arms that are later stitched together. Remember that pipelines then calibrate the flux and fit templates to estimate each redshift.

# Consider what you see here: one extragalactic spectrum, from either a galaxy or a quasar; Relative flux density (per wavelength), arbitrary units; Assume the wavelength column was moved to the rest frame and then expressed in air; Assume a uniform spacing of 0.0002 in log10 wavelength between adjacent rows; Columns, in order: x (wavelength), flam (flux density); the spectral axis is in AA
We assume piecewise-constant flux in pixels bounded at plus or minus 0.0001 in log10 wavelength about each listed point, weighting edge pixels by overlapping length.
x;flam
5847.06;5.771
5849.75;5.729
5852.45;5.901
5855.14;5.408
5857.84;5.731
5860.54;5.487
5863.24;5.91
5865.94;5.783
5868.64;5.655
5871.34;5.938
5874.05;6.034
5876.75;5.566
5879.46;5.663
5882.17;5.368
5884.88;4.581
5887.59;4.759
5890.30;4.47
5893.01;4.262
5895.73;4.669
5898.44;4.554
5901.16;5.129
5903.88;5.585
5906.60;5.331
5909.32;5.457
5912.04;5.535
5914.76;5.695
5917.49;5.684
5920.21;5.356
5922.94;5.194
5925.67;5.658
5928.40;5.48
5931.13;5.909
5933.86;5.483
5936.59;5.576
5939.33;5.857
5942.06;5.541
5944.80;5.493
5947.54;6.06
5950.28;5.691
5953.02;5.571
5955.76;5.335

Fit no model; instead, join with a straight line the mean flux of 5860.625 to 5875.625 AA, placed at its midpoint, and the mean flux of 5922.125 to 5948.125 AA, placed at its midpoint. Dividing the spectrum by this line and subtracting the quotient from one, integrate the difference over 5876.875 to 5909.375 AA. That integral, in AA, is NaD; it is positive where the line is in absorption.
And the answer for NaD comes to 4.3 AA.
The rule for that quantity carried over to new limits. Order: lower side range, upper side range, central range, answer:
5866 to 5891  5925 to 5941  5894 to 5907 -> 1.15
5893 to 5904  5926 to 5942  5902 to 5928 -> -1.43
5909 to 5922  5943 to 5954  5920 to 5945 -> 0.25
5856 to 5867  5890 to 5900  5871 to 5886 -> -1.19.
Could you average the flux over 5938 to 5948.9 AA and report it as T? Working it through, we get 5.74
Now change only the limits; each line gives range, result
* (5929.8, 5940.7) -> 5.71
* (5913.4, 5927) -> 5.52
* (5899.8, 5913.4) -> 5.41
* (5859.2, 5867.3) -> 5.73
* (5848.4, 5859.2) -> 5.69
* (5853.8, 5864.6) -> 5.63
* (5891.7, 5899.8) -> 4.5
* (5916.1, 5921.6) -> 5.52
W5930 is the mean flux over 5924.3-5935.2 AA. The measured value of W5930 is 5.63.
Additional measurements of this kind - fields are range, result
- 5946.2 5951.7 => 5.87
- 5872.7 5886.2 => 5.44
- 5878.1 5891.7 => 4.97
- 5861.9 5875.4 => 5.87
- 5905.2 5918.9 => 5.54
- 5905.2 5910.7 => 5.4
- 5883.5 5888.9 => 4.67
